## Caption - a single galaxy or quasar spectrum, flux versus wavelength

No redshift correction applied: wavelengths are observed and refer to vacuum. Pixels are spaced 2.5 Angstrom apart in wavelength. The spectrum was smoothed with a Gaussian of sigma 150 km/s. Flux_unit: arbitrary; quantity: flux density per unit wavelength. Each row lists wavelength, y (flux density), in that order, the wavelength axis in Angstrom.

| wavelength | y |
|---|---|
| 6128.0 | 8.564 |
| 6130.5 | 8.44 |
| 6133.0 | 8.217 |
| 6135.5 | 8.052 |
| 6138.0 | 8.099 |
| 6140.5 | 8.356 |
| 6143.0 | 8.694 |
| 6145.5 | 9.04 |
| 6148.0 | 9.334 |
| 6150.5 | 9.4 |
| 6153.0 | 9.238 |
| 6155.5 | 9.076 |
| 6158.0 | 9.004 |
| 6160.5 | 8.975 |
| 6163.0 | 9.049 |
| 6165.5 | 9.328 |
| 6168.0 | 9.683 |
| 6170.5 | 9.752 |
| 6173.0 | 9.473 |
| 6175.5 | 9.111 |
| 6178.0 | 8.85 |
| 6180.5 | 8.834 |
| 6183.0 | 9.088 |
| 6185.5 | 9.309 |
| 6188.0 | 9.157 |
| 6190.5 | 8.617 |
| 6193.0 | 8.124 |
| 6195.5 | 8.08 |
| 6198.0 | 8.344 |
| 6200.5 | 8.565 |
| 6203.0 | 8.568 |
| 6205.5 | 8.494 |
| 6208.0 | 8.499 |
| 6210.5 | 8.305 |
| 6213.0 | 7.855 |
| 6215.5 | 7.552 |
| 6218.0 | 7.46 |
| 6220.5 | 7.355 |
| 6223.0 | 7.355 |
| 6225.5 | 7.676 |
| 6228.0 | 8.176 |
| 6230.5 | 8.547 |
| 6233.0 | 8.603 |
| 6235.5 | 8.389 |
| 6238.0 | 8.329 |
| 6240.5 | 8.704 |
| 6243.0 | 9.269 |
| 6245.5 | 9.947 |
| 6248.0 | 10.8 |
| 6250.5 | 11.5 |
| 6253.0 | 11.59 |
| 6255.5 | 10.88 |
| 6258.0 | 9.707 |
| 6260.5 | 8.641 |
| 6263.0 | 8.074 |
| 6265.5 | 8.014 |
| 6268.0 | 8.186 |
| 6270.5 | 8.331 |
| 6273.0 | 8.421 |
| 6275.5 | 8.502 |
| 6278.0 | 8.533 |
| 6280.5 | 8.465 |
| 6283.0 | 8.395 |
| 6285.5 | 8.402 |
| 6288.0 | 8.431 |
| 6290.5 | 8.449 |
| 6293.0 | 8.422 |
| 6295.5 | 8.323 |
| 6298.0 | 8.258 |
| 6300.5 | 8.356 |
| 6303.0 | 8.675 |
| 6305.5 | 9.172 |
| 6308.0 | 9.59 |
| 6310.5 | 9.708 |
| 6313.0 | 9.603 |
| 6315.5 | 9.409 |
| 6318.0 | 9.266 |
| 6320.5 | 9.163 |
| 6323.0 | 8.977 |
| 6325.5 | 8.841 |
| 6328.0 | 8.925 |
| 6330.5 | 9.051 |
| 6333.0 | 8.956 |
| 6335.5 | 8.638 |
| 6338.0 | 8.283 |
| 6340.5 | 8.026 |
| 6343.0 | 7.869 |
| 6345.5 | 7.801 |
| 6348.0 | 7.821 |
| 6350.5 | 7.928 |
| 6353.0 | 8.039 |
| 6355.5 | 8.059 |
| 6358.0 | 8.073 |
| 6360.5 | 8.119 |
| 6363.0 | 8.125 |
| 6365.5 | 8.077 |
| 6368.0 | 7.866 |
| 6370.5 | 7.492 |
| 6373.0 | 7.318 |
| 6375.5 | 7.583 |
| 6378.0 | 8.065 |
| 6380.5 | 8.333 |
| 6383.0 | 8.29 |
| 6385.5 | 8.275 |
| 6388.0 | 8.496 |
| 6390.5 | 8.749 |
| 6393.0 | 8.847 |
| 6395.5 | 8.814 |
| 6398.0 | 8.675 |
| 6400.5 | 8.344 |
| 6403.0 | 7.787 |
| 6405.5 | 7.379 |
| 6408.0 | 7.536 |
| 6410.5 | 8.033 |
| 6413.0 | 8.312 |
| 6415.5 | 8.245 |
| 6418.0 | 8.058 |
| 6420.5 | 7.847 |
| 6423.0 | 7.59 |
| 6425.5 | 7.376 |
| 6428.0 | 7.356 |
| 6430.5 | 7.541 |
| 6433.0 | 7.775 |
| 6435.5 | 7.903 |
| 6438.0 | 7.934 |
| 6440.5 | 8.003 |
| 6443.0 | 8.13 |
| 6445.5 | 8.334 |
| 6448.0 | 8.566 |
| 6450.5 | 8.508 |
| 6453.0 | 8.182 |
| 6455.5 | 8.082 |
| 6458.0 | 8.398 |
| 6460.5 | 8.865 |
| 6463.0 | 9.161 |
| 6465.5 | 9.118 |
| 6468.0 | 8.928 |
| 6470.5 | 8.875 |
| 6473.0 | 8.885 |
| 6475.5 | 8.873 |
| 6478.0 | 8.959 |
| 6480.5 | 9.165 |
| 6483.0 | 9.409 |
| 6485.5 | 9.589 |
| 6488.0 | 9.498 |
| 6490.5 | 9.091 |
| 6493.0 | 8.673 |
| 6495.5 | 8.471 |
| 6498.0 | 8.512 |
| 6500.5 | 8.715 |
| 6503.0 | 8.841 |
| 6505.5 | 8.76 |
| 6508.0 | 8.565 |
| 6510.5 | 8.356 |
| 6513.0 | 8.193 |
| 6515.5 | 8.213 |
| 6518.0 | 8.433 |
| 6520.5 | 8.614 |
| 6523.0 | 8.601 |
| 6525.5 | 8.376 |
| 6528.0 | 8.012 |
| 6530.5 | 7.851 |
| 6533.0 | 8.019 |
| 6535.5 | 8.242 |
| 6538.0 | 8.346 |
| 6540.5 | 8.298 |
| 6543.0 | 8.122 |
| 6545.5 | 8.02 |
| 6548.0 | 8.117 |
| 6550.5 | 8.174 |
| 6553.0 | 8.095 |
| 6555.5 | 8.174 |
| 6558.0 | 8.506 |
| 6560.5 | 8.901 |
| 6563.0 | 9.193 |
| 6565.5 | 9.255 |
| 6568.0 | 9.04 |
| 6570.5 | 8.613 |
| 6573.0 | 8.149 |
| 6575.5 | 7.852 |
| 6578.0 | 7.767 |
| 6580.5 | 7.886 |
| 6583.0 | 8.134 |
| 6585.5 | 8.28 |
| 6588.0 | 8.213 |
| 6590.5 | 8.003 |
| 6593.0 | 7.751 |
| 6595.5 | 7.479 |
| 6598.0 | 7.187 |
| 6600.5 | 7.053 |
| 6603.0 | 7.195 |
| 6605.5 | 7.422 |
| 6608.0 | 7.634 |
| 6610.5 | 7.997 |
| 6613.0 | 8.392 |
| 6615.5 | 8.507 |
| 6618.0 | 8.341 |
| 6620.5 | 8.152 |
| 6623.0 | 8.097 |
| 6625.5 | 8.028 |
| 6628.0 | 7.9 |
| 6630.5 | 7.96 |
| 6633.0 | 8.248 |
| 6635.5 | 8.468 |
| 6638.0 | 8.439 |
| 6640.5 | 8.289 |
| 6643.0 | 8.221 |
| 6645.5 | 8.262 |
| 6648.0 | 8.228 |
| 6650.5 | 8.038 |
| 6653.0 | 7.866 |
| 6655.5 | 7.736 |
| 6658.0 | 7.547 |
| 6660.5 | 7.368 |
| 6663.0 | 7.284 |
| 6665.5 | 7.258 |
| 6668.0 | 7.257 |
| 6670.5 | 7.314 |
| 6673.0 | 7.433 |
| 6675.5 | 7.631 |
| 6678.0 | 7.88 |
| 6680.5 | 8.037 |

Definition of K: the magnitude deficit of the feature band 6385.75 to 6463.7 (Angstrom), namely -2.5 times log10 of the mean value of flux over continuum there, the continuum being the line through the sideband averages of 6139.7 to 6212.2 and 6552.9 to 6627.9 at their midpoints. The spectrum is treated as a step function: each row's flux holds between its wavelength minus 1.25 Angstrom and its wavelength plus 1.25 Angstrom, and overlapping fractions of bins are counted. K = 0.036 mag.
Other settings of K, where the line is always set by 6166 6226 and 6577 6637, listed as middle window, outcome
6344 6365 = 0.04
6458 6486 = -0.12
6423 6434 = 0.09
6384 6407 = -0.02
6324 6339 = -0.06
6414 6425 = 0.04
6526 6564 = -0.03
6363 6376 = 0.08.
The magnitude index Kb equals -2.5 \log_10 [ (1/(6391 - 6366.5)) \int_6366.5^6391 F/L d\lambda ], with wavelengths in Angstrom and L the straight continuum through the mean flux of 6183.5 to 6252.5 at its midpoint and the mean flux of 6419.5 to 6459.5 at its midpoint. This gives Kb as 0.02 mag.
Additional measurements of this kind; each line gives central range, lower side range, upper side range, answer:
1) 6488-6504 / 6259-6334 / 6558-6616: -0.06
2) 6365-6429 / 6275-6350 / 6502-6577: 0.07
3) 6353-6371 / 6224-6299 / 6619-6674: 0.08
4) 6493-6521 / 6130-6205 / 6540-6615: -0.04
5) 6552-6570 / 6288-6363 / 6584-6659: -0.08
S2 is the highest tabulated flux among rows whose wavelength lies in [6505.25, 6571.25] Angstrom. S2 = 9.255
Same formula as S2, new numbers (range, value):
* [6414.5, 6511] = 9.589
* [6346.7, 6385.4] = 8.333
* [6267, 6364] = 9.708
